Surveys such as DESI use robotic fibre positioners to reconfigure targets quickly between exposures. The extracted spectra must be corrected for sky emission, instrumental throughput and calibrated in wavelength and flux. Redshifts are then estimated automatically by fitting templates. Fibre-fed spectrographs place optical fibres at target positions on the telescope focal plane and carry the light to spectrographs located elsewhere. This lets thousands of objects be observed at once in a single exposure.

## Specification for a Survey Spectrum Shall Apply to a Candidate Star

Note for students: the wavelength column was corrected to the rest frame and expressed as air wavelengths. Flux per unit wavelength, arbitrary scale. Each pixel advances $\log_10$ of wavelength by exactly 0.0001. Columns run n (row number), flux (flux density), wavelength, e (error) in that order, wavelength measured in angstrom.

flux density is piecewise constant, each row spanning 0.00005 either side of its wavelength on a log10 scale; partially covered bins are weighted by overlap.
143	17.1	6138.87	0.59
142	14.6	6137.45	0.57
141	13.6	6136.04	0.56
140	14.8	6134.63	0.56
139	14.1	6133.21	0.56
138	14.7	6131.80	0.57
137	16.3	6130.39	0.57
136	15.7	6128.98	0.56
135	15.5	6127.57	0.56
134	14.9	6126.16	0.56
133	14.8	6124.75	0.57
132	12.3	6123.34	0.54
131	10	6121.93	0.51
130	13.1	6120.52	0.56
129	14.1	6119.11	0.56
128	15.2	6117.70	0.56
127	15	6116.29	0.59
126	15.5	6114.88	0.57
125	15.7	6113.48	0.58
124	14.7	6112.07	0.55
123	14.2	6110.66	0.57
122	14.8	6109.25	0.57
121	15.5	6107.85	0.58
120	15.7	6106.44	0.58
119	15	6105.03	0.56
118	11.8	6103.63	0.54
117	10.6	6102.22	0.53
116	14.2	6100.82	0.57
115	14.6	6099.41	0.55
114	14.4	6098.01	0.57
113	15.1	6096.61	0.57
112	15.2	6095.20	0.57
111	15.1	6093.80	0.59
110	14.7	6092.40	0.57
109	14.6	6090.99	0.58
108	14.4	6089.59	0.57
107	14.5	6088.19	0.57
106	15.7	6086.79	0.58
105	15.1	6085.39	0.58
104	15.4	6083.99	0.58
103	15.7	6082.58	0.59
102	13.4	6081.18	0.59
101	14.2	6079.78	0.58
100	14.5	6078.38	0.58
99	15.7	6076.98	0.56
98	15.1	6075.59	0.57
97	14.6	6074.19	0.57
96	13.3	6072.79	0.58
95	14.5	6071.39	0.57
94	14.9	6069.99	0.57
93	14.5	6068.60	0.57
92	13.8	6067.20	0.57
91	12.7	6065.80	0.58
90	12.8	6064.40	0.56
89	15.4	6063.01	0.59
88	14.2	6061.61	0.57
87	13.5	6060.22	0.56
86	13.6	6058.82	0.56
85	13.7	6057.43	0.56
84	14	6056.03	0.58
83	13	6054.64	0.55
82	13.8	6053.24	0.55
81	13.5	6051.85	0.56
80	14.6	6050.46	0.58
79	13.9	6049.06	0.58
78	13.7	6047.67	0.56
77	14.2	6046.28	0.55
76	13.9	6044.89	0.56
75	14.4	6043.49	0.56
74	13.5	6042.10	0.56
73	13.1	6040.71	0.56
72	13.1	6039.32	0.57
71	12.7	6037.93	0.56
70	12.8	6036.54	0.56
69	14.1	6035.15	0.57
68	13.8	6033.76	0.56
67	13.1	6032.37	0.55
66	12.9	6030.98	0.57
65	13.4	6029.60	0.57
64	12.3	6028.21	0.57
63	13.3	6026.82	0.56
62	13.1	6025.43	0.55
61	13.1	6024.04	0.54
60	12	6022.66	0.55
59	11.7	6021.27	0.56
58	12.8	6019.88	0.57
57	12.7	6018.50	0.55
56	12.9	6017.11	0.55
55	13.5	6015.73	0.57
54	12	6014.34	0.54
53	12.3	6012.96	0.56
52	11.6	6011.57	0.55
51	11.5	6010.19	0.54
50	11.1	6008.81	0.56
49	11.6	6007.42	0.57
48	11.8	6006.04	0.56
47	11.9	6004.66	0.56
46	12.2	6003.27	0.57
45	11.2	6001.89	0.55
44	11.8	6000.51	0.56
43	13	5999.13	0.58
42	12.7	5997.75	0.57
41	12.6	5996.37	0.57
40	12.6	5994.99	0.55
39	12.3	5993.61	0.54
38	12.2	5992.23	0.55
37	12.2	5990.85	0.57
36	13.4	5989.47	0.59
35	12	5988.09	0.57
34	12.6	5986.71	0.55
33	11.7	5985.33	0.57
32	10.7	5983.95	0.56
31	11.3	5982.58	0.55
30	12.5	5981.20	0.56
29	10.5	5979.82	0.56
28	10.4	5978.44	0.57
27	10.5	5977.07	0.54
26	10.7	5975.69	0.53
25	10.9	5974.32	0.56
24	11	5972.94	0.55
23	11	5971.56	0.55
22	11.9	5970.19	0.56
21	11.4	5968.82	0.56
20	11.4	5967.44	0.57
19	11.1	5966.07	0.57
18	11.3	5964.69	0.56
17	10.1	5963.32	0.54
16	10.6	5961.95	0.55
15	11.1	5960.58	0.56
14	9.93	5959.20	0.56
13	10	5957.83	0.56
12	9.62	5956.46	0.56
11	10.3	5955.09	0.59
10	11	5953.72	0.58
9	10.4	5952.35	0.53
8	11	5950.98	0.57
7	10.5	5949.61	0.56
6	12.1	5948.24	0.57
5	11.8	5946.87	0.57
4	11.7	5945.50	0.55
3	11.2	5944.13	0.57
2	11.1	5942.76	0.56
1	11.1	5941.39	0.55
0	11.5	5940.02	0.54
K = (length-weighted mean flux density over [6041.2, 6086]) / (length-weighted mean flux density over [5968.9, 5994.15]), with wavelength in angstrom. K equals 1.23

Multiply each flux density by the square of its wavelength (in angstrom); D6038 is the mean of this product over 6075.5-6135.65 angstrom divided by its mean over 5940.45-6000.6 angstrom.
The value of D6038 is 1.3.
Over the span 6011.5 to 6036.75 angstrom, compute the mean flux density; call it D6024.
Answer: 12.8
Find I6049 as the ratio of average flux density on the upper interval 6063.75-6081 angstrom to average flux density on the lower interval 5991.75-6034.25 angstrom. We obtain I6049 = 1.14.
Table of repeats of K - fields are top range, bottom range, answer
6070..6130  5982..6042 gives 1.16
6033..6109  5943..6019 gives 1.23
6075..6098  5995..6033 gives 1.20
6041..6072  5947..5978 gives 1.28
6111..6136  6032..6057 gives 1.06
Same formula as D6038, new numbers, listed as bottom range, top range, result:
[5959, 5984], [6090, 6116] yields 1.38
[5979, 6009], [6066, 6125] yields 1.24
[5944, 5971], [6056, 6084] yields 1.35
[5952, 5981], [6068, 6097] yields 1.43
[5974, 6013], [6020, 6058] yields 1.15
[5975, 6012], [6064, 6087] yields 1.26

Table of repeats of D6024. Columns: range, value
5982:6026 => 12.2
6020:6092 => 13.9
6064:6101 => 14.6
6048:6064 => 13.9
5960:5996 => 11.5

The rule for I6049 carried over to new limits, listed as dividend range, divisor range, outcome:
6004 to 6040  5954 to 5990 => 1.14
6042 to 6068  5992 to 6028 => 1.12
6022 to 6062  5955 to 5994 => 1.20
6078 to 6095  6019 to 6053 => 1.11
